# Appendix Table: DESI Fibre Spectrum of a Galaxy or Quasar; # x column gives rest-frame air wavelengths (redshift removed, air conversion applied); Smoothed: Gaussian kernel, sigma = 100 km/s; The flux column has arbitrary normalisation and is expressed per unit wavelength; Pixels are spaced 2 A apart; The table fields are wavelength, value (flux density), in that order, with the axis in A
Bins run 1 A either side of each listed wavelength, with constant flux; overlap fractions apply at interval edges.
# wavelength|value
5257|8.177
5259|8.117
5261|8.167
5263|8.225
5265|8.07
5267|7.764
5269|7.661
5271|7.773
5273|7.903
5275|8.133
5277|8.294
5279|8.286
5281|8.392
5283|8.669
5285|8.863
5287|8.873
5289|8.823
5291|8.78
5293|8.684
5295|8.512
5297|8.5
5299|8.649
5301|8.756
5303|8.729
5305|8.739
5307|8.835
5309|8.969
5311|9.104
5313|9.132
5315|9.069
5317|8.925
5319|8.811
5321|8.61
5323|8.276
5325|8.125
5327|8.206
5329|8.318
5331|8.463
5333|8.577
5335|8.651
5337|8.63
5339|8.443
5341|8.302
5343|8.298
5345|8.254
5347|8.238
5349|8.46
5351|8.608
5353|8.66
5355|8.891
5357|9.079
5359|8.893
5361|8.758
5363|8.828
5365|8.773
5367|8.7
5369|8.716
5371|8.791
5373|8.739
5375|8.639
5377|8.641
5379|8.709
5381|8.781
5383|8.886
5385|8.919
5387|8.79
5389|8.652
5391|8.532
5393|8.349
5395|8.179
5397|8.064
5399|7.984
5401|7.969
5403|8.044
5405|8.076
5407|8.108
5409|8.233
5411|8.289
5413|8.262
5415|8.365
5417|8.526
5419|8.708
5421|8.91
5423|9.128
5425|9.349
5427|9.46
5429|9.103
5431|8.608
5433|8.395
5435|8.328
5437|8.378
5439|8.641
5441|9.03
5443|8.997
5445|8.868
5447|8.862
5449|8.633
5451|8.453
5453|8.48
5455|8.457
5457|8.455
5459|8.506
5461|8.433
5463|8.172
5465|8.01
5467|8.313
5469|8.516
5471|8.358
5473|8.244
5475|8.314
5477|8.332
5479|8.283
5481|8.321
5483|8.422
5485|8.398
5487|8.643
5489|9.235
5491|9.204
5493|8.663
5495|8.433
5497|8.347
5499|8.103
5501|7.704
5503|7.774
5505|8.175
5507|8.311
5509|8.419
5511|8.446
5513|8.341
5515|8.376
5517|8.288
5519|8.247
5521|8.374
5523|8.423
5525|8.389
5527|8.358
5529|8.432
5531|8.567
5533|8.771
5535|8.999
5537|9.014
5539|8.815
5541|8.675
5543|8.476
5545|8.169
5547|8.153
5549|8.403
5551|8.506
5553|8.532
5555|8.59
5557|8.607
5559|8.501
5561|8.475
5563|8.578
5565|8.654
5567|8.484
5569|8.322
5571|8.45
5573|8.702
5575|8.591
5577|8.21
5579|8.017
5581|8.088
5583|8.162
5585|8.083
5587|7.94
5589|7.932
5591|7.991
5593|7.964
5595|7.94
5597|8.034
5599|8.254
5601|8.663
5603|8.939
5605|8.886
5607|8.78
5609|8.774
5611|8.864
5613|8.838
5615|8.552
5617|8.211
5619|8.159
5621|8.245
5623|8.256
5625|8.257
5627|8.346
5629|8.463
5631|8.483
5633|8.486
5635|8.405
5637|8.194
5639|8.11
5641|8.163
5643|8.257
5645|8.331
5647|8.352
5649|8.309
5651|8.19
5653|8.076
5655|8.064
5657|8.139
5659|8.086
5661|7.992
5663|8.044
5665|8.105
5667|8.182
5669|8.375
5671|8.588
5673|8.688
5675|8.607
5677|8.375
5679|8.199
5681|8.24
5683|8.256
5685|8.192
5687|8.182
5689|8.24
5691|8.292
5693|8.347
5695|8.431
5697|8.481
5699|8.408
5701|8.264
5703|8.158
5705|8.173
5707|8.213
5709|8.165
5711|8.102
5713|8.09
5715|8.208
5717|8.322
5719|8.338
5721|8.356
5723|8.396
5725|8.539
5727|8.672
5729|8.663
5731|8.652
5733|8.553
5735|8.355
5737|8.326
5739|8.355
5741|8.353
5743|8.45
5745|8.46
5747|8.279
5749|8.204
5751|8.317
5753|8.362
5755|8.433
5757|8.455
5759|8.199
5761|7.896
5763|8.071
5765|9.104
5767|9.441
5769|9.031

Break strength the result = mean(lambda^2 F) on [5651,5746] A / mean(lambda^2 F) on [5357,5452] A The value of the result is 1.07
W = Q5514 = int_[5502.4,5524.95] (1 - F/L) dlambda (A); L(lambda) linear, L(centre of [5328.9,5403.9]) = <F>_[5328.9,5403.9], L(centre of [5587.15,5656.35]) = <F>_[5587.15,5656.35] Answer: 0.35 A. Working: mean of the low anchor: 8.56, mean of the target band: 8.3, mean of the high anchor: 8.34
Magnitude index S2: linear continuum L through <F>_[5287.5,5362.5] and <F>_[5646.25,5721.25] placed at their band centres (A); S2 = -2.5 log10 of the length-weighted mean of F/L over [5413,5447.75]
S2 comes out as -0.032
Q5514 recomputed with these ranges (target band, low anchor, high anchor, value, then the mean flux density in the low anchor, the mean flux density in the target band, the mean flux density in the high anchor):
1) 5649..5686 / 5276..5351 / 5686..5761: 0.6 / 8.6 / 8.25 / 8.34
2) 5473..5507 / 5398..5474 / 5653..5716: 0.3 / 8.52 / 8.39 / 8.25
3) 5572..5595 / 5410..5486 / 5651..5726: 0.7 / 8.56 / 8.14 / 8.27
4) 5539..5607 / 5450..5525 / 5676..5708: -0.3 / 8.38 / 8.38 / 8.28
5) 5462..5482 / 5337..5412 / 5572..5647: 0.4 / 8.52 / 8.29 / 8.34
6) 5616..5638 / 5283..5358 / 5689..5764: 0.2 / 8.64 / 8.32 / 8.33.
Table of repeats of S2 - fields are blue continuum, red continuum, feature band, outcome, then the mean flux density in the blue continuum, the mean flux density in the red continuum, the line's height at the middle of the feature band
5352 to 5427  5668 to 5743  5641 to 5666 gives 0.03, 8.6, 8.36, 8.4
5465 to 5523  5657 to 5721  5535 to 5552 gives -0.03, 8.37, 8.27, 8.35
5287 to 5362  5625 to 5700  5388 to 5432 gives 0.01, 8.65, 8.29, 8.55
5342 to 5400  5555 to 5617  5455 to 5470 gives 0.02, 8.61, 8.41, 8.53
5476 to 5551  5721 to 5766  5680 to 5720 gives 0.02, 8.45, 8.41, 8.42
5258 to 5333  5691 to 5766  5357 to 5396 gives -0.03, 8.49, 8.35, 8.47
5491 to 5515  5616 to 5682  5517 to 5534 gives -0.02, 8.29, 8.27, 8.29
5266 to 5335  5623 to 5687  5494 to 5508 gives 0.04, 8.54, 8.27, 8.39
